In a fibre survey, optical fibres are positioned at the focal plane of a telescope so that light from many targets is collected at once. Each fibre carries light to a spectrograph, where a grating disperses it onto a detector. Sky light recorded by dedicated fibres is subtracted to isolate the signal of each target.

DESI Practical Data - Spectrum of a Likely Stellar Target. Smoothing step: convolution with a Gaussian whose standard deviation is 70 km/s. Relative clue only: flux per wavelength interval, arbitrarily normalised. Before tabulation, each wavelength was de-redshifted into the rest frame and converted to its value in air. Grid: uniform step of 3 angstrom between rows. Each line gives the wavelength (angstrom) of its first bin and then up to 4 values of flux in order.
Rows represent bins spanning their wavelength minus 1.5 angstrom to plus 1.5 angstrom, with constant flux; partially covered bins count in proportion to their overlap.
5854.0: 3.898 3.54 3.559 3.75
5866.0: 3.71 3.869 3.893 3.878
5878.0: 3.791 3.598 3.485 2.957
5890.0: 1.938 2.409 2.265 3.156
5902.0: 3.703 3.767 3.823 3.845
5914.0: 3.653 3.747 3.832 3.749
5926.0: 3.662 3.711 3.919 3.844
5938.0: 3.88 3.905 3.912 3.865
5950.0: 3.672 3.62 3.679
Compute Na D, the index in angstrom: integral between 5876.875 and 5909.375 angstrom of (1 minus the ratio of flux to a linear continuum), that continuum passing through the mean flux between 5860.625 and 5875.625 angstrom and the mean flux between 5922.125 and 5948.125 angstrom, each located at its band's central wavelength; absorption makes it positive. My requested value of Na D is 5.54 angstrom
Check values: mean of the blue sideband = 3.8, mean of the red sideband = 3.83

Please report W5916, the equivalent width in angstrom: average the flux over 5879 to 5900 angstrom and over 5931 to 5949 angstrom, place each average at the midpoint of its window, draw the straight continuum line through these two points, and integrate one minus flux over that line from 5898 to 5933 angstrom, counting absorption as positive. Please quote -3.6 angstrom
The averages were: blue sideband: 2.84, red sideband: 3.88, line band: 3.72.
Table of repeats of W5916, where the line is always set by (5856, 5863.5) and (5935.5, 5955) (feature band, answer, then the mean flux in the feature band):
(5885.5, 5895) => 3.23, 2.43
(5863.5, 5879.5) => -0.85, 3.82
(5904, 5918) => -0.16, 3.77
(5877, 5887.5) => 0.48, 3.49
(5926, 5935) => -0.05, 3.79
